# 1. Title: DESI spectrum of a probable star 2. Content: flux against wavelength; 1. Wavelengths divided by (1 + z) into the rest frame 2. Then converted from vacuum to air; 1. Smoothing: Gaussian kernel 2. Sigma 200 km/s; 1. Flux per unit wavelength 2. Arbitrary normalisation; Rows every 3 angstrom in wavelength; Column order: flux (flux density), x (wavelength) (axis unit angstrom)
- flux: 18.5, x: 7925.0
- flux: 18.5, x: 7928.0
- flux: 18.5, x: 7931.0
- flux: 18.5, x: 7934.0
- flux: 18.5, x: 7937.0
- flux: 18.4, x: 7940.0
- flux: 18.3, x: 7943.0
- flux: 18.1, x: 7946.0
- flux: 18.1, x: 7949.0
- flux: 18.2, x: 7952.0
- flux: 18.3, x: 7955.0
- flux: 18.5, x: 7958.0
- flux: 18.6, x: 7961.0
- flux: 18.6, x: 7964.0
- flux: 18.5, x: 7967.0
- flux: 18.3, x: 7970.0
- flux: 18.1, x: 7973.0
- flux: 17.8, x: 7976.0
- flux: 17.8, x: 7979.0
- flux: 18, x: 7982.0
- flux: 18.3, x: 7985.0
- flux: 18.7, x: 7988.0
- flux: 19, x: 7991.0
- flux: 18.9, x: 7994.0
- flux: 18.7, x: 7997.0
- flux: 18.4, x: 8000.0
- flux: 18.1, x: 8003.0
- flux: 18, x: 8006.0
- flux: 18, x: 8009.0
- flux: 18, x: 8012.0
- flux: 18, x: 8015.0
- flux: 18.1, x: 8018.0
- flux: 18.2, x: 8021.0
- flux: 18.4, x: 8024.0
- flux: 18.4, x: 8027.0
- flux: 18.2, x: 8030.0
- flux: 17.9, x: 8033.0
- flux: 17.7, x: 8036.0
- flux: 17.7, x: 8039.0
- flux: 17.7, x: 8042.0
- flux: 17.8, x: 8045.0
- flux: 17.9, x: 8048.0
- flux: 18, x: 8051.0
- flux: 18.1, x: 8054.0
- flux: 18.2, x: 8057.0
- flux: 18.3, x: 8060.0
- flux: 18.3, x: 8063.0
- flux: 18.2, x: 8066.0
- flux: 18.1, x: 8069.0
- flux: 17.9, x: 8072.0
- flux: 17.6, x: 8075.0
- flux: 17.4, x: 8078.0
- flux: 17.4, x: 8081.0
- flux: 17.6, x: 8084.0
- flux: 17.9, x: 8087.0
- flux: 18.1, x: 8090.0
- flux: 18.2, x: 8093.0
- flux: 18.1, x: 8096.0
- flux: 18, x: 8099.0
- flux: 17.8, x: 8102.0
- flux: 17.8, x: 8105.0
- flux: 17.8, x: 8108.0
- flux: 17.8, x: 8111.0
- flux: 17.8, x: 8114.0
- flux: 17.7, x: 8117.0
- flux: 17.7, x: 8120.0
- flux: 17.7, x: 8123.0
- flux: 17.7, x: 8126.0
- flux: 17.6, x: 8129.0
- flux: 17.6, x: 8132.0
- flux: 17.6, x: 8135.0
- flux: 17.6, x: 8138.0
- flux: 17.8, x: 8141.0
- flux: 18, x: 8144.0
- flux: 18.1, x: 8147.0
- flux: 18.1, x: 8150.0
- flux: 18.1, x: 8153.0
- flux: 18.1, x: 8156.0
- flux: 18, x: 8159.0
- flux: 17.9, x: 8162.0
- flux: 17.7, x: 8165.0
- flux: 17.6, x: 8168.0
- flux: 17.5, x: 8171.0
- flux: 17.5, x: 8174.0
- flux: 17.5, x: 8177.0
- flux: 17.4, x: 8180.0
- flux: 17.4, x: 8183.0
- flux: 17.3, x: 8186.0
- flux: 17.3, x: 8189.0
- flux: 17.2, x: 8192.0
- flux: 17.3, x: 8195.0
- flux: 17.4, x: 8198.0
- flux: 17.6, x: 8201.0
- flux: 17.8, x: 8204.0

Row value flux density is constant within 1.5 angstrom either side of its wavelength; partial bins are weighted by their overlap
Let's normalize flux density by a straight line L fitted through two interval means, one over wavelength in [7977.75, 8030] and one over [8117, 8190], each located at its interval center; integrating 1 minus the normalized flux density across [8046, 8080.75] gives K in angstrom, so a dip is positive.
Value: 0.2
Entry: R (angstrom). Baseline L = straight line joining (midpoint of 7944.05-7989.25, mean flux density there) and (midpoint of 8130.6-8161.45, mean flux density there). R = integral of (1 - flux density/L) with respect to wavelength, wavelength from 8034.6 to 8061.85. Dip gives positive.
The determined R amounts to 0.2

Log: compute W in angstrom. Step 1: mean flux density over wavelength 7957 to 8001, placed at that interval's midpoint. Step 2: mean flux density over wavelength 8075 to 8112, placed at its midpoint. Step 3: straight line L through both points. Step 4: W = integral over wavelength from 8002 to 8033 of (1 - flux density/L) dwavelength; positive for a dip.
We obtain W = 0.14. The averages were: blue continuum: 18.4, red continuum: 17.8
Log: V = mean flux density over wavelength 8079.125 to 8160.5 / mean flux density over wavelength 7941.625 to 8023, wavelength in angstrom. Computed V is 1.0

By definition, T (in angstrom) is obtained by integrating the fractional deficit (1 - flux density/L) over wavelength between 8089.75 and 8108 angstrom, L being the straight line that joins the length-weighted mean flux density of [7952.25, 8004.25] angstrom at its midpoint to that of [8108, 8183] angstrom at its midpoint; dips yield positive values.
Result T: -0.1 angstrom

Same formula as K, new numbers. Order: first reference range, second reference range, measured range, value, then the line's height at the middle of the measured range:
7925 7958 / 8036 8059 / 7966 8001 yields -0.4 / 18.2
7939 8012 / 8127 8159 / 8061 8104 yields 0.3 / 18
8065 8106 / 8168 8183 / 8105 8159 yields -0.5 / 17.7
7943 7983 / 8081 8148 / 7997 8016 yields 0.0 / 18.1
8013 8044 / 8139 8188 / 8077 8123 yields 0.2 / 17.9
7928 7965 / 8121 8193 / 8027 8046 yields 0.2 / 18.1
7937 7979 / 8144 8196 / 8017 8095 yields 0.1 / 18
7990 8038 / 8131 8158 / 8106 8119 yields 0.1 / 18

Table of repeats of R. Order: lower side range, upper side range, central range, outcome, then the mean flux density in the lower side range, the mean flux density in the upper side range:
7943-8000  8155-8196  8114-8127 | 0.0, 18.4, 17.5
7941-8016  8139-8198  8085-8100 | -0.1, 18.3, 17.7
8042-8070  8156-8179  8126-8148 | 0.1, 18.1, 17.7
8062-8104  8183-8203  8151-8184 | -0.4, 17.9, 17.4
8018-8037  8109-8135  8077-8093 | 0.1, 18.1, 17.7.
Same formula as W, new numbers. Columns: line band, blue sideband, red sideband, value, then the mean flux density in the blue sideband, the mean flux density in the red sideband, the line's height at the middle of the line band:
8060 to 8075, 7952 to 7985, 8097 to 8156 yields -0.1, 18.2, 17.8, 18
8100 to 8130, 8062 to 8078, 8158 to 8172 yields 0.2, 18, 17.7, 17.9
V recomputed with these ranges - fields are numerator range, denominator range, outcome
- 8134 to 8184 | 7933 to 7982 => 0.97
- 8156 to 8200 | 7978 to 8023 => 0.96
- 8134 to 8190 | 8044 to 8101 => 0.99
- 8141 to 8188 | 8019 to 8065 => 0.98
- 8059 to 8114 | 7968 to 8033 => 0.98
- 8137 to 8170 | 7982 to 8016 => 0.98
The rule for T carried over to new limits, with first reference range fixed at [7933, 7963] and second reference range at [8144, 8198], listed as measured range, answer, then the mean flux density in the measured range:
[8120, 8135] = 0.1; 17.6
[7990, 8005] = -0.3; 18.6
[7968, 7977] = 0.1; 18.1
